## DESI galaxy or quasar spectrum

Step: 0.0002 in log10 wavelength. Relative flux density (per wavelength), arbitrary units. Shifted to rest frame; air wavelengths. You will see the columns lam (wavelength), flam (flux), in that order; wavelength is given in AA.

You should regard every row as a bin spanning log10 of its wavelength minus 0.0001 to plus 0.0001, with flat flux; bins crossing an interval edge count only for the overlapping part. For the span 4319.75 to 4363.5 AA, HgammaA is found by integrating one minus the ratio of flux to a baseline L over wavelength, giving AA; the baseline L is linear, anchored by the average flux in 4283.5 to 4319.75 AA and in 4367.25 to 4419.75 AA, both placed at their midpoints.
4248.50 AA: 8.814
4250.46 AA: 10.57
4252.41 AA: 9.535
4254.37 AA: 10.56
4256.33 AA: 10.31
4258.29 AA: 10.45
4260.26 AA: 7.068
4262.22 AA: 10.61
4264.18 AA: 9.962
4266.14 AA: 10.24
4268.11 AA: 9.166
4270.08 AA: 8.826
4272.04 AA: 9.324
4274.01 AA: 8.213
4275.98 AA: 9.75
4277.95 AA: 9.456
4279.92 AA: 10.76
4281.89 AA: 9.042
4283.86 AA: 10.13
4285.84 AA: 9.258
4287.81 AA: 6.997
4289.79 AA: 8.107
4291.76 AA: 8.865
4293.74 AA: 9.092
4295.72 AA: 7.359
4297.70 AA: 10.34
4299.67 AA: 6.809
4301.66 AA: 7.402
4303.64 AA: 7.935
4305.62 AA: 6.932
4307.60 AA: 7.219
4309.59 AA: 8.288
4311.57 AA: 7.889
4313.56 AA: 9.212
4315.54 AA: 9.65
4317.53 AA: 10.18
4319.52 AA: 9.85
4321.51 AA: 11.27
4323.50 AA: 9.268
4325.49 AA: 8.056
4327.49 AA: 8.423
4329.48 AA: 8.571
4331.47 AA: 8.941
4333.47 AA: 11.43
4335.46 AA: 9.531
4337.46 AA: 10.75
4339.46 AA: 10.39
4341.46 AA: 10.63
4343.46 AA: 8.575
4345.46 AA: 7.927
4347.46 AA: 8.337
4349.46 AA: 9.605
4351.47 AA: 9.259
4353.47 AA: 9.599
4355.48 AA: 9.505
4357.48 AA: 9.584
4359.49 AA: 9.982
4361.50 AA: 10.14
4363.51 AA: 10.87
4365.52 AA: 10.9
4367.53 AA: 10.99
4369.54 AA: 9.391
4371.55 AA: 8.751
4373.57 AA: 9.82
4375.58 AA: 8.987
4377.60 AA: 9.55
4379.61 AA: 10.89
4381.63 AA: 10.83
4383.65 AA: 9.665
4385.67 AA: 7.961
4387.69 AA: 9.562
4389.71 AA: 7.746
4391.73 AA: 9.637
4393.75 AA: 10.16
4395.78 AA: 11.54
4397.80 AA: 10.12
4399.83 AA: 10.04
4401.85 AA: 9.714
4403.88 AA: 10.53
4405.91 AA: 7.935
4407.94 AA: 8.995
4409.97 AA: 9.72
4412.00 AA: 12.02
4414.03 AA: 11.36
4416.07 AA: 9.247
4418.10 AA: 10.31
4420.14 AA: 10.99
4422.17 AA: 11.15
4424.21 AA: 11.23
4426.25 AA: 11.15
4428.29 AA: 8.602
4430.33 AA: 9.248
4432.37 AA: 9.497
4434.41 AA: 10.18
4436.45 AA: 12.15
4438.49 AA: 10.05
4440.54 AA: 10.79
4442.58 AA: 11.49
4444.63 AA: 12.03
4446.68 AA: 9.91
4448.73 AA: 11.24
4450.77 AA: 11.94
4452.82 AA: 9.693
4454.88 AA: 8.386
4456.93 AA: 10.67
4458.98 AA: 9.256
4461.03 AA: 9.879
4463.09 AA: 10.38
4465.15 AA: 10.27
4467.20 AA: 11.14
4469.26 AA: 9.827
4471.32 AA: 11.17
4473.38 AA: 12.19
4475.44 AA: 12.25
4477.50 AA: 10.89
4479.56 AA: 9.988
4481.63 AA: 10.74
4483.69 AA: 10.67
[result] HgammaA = -2.5 AA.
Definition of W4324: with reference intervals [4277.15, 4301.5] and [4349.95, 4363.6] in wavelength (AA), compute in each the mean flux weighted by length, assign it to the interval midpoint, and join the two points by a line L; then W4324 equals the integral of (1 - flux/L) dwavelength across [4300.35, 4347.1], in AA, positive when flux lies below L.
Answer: 1.3 AA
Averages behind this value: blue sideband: 8.79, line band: 9.03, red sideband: 9.77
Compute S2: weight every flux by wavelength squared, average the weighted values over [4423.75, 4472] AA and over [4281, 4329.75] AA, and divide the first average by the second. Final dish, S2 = 1.3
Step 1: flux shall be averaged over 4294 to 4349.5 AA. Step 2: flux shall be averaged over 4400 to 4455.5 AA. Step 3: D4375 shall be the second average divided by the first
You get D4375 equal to 1.16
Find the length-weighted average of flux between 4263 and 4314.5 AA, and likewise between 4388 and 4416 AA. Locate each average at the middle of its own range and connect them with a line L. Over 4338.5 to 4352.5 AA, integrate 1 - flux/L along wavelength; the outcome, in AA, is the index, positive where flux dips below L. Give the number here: 0.1 AA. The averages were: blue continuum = 8.72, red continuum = 9.93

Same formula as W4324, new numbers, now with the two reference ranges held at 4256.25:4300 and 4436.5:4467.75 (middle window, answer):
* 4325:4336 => 0.42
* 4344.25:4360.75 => 0.85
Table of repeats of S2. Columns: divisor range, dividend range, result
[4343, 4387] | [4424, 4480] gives 1.14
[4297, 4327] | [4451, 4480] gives 1.30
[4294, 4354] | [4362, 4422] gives 1.14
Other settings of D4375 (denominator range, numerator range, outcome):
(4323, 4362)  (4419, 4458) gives 1.12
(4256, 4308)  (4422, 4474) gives 1.18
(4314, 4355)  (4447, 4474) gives 1.10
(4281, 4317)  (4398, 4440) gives 1.22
